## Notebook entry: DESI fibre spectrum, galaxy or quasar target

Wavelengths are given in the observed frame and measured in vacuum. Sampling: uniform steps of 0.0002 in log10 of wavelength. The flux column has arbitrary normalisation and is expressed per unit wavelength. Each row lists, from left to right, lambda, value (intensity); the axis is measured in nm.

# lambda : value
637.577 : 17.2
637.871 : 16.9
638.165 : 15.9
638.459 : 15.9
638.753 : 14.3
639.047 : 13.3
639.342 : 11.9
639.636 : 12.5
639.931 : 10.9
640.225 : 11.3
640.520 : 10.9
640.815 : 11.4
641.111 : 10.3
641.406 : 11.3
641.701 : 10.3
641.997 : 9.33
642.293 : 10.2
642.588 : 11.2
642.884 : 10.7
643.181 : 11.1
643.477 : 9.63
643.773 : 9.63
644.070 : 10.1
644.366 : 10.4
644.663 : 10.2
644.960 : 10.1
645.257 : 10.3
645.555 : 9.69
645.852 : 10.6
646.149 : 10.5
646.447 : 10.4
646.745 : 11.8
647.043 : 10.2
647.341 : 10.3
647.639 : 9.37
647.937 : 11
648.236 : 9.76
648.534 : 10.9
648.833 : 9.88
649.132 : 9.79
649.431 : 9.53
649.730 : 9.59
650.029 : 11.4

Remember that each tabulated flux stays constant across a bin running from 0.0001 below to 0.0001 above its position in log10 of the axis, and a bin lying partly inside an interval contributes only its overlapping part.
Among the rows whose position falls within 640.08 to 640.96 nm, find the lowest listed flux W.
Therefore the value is 10.9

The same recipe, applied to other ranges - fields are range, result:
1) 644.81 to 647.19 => 9.69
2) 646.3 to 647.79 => 9.37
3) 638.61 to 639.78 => 11.9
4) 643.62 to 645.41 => 9.63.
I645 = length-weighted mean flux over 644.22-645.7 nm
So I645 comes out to 10.1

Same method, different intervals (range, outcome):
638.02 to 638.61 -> 15.9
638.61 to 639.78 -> 13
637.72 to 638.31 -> 16.4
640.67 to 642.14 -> 10.5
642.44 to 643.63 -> 10.7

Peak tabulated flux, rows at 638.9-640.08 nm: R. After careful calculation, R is 13.3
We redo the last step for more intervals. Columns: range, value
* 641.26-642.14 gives 11.3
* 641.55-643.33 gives 11.2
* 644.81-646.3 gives 10.6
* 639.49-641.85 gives 12.5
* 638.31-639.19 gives 15.9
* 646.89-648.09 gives 11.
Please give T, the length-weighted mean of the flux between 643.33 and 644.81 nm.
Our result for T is 10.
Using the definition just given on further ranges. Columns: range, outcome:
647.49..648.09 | 10.2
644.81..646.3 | 10.2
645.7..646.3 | 10.6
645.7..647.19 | 10.7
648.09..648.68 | 10.3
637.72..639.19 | 15.3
